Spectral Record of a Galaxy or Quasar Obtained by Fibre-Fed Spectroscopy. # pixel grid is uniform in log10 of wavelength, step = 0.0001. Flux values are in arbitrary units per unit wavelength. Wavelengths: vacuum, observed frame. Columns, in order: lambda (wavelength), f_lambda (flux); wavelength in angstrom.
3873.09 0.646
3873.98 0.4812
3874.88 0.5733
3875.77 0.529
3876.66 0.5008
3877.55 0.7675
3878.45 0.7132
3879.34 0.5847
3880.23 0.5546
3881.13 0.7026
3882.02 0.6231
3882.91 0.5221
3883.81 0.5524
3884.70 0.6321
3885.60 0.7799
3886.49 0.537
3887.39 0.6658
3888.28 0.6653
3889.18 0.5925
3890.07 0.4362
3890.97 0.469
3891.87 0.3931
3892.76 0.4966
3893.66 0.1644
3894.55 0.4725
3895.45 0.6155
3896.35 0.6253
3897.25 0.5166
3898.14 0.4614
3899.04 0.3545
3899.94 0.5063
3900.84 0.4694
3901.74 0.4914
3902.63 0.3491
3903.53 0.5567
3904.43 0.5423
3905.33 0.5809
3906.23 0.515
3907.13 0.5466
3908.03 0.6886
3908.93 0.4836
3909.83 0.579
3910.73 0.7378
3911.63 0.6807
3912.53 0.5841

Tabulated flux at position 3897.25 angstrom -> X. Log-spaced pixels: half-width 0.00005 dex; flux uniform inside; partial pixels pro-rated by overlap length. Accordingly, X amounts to 0.5166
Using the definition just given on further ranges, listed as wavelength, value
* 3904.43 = 0.5423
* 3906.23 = 0.515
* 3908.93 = 0.4836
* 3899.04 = 0.3545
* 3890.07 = 0.4362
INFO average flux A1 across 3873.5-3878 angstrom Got 0.571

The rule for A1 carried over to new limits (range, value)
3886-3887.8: 0.605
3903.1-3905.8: 0.559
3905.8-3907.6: 0.533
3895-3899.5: 0.514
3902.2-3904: 0.454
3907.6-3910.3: 0.584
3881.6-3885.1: 0.582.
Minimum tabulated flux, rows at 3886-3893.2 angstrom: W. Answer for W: 0.3931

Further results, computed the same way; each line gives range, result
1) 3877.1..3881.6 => 0.5546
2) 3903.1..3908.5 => 0.515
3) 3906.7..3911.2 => 0.4836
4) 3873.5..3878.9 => 0.4812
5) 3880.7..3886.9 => 0.5221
